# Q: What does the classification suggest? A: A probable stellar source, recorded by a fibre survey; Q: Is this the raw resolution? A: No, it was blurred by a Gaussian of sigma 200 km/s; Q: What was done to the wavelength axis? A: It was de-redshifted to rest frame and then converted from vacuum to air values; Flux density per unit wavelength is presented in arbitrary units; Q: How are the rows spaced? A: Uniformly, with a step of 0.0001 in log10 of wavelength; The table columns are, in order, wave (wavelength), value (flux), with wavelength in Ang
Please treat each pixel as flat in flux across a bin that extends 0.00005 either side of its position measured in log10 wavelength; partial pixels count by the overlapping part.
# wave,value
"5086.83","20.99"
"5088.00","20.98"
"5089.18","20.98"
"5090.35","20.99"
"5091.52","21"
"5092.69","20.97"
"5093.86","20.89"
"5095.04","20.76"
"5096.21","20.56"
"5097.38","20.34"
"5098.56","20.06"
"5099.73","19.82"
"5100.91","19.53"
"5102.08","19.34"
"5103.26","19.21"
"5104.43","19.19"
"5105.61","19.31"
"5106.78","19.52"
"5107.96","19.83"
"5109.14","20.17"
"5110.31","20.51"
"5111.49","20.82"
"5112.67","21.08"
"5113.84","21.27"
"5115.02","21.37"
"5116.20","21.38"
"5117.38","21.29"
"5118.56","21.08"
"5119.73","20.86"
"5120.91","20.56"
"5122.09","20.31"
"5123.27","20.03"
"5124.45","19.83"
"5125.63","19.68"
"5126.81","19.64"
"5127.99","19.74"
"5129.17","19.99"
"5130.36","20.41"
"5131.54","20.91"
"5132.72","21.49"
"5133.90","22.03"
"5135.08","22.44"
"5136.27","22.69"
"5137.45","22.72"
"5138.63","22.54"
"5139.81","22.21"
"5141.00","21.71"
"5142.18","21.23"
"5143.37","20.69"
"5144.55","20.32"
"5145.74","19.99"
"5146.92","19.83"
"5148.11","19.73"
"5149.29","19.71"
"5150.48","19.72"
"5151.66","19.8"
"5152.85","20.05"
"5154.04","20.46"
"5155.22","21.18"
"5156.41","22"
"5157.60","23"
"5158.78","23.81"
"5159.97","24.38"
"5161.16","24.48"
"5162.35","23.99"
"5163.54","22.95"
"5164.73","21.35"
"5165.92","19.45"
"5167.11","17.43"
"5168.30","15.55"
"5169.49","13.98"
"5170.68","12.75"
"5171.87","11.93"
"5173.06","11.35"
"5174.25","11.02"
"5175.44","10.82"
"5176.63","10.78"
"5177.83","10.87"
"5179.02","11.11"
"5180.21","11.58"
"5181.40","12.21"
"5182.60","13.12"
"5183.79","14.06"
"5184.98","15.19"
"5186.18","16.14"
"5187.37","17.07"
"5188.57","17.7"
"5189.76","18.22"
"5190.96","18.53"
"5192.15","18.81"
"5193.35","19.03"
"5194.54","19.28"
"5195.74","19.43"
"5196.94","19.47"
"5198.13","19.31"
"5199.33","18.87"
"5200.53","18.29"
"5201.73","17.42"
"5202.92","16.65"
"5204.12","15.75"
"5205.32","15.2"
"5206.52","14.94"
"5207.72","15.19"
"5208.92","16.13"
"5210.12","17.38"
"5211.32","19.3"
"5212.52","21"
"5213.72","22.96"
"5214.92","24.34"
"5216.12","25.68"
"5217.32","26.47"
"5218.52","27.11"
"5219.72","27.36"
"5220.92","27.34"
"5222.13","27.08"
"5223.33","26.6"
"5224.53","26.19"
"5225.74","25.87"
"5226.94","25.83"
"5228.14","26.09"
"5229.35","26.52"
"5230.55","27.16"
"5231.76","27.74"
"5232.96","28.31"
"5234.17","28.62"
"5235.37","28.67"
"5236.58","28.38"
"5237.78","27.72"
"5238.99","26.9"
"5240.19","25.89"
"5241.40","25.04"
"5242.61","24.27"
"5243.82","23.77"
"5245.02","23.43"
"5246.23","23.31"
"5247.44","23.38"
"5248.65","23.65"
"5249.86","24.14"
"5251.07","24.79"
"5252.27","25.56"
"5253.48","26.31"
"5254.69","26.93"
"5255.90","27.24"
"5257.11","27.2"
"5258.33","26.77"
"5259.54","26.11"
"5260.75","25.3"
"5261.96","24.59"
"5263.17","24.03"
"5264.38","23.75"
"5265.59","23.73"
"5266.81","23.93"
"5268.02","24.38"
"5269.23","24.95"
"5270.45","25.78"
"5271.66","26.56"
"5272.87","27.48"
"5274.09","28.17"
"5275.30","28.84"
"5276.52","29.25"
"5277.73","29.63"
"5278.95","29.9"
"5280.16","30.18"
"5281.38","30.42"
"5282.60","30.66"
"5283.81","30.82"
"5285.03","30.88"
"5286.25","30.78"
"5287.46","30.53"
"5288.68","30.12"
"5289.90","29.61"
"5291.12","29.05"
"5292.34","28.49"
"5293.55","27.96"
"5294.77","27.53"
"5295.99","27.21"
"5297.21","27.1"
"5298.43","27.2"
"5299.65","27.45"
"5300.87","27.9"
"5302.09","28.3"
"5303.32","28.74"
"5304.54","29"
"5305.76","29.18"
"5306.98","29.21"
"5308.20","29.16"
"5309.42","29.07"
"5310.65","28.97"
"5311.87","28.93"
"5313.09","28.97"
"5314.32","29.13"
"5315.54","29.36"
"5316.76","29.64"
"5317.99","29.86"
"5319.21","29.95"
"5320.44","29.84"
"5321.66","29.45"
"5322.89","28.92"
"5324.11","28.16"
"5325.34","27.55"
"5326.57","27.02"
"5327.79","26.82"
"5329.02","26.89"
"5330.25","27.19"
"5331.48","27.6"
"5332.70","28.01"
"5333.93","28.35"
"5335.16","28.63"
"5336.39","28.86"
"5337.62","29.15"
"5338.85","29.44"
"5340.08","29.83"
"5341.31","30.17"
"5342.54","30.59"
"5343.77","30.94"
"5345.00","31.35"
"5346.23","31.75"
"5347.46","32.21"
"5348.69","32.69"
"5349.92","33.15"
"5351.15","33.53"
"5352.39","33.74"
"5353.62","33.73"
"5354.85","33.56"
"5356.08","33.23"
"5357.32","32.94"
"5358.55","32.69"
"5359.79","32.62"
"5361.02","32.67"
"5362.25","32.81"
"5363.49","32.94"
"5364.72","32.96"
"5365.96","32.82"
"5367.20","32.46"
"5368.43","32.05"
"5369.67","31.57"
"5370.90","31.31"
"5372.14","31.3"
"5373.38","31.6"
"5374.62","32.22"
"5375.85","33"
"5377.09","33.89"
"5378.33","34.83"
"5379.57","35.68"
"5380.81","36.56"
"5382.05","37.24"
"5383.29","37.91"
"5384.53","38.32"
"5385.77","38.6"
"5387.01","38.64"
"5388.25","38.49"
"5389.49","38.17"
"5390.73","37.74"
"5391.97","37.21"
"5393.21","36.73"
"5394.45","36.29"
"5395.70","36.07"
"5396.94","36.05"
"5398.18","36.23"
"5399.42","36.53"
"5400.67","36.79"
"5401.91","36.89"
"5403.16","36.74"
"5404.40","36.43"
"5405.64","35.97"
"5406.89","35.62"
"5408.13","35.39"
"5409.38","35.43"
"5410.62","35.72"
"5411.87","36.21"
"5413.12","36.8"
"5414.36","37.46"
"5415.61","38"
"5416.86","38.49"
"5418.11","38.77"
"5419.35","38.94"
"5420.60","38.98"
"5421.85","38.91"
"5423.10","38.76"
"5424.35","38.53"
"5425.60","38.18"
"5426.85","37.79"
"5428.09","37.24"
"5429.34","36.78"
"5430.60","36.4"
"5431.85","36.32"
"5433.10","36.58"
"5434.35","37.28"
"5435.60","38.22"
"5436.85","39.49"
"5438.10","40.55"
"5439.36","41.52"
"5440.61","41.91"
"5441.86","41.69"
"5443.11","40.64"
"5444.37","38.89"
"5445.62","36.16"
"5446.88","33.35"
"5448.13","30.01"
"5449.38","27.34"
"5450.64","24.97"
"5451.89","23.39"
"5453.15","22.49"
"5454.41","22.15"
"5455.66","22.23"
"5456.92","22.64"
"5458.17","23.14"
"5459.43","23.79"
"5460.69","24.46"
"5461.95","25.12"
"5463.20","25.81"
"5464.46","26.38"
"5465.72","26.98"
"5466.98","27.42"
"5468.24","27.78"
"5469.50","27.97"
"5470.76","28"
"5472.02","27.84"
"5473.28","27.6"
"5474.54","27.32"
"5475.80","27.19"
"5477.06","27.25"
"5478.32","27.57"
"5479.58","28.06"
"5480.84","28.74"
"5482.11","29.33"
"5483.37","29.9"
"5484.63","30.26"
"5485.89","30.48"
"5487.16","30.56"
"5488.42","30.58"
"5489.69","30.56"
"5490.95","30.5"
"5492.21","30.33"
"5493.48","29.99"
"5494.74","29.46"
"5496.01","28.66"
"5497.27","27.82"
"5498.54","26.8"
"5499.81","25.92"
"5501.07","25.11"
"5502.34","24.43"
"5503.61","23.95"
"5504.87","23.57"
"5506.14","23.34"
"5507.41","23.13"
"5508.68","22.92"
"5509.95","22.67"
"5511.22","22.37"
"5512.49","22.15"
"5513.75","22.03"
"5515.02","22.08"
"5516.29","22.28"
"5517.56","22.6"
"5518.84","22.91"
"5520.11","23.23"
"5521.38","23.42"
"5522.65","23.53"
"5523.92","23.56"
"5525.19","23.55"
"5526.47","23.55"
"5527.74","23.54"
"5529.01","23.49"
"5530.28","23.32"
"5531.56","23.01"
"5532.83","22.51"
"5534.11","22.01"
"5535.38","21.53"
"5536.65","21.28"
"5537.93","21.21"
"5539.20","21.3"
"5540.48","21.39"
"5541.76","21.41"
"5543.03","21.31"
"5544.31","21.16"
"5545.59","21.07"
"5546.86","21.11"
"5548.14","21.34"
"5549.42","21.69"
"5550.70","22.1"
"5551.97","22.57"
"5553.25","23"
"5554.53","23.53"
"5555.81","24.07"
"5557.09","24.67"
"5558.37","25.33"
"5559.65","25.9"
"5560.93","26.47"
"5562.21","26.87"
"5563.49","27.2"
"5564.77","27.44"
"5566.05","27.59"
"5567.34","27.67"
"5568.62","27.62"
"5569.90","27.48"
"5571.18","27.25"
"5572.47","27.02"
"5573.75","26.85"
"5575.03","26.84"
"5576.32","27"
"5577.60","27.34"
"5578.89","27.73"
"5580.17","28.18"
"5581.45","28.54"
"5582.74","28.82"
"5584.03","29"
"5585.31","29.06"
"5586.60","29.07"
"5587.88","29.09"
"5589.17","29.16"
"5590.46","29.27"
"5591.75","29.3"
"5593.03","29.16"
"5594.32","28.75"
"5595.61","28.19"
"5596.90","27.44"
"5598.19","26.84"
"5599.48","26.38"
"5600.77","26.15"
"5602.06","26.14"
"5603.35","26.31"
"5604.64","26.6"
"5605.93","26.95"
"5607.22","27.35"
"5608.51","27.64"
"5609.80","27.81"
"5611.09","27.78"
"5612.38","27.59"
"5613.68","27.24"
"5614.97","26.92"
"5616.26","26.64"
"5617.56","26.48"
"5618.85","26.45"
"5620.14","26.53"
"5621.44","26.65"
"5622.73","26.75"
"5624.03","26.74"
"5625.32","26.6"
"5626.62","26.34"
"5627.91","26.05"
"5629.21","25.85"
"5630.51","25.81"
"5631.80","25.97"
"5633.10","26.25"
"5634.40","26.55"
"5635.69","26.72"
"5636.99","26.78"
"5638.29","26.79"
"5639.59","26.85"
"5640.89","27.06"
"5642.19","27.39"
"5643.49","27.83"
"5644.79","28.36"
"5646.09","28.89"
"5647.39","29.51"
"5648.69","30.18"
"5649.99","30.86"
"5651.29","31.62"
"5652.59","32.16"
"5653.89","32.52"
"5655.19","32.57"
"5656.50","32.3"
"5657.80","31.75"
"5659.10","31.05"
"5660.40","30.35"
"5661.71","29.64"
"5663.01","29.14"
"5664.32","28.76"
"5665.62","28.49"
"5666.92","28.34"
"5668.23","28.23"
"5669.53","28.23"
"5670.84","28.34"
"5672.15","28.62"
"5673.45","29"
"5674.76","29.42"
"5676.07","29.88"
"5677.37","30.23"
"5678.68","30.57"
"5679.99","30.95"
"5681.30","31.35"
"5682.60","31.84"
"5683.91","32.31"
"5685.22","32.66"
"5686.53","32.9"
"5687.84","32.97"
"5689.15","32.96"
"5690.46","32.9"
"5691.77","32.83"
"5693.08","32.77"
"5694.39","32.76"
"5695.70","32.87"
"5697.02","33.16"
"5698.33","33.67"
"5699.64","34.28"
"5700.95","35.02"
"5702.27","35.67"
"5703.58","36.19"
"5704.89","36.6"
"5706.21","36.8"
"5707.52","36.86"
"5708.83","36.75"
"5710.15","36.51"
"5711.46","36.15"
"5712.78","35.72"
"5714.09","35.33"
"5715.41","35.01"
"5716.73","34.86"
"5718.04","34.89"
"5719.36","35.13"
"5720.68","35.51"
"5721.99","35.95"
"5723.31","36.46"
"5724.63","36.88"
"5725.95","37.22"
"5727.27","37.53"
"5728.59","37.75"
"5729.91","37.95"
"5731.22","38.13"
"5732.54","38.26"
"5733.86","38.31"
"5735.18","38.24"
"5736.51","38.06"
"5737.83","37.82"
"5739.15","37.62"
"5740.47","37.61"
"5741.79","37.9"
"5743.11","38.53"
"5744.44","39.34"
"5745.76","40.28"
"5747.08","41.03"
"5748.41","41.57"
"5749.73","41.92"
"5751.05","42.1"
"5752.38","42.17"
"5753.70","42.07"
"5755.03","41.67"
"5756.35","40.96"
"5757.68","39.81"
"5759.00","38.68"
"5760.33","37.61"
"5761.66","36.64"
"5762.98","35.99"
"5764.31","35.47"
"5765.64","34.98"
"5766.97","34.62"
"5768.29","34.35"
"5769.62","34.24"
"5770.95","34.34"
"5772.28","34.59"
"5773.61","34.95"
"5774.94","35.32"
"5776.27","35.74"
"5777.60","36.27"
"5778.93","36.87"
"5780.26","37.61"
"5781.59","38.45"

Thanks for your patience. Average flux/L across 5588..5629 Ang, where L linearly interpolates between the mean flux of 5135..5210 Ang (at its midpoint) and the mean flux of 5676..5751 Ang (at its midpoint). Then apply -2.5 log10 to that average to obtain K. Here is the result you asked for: 0.18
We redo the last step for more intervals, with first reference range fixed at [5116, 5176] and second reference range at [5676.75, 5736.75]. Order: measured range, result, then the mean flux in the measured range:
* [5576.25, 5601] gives 0.13 mag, 28.3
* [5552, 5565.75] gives 0.22 mag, 25.4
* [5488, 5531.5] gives 0.19 mag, 24.9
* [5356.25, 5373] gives -0.25 mag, 32.4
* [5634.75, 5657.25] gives 0.14 mag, 29.3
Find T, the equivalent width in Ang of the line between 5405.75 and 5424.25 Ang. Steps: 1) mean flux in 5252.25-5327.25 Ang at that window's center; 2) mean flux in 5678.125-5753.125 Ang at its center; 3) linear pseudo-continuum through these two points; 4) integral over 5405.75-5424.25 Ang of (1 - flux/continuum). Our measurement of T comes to -4.2 Ang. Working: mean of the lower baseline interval 28.1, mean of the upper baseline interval 36.1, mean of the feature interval 37.4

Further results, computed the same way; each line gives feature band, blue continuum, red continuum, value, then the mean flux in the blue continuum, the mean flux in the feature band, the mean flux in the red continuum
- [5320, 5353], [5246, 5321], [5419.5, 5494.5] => -1.0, 27.7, 29.7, 31.4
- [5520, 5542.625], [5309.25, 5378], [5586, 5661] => 5.0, 30.7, 22.6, 28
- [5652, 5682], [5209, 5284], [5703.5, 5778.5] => 4.7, 26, 30.1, 37.4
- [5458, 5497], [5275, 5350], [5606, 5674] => 0.8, 29.2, 28.1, 28.2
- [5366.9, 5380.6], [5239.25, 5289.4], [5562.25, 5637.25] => -3.0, 26.7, 32.8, 27.3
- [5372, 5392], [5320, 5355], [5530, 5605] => -4.8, 29.9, 36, 25.6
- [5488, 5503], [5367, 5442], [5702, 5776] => 3.5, 36.7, 28.3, 37.4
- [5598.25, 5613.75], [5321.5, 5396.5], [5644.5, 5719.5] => 2.6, 32.5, 27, 32.2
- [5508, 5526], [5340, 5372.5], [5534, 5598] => 2.9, 32.3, 22.8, 25.7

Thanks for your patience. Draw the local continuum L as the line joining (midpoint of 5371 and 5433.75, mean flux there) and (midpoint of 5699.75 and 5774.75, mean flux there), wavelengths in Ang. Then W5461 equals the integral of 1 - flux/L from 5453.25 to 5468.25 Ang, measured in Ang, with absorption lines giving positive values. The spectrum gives 4.9 Ang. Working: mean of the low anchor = 36.6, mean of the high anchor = 37.3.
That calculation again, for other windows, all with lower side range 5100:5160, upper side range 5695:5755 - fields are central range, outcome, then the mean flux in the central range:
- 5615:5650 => 7.74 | 27.1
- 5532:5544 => 3.94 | 21.6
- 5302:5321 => -2.51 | 29.2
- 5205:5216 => 1.97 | 18.9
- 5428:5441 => -4.06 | 38.4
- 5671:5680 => 1.58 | 29.6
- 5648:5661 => 1.41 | 31.6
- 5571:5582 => 1.92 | 27.4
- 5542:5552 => 3.37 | 21.5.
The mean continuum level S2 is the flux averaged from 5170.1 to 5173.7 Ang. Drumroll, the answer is 12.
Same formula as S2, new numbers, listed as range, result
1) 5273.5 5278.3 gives 29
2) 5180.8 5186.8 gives 14.2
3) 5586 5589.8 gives 29.1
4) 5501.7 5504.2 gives 24.1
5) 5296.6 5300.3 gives 27.3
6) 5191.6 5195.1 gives 19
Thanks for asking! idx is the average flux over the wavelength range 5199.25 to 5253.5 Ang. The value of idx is 23.7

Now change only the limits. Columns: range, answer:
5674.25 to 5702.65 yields 32.4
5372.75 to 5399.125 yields 36.3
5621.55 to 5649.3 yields 27.1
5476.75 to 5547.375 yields 24.8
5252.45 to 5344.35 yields 28.2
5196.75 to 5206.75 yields 17.3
